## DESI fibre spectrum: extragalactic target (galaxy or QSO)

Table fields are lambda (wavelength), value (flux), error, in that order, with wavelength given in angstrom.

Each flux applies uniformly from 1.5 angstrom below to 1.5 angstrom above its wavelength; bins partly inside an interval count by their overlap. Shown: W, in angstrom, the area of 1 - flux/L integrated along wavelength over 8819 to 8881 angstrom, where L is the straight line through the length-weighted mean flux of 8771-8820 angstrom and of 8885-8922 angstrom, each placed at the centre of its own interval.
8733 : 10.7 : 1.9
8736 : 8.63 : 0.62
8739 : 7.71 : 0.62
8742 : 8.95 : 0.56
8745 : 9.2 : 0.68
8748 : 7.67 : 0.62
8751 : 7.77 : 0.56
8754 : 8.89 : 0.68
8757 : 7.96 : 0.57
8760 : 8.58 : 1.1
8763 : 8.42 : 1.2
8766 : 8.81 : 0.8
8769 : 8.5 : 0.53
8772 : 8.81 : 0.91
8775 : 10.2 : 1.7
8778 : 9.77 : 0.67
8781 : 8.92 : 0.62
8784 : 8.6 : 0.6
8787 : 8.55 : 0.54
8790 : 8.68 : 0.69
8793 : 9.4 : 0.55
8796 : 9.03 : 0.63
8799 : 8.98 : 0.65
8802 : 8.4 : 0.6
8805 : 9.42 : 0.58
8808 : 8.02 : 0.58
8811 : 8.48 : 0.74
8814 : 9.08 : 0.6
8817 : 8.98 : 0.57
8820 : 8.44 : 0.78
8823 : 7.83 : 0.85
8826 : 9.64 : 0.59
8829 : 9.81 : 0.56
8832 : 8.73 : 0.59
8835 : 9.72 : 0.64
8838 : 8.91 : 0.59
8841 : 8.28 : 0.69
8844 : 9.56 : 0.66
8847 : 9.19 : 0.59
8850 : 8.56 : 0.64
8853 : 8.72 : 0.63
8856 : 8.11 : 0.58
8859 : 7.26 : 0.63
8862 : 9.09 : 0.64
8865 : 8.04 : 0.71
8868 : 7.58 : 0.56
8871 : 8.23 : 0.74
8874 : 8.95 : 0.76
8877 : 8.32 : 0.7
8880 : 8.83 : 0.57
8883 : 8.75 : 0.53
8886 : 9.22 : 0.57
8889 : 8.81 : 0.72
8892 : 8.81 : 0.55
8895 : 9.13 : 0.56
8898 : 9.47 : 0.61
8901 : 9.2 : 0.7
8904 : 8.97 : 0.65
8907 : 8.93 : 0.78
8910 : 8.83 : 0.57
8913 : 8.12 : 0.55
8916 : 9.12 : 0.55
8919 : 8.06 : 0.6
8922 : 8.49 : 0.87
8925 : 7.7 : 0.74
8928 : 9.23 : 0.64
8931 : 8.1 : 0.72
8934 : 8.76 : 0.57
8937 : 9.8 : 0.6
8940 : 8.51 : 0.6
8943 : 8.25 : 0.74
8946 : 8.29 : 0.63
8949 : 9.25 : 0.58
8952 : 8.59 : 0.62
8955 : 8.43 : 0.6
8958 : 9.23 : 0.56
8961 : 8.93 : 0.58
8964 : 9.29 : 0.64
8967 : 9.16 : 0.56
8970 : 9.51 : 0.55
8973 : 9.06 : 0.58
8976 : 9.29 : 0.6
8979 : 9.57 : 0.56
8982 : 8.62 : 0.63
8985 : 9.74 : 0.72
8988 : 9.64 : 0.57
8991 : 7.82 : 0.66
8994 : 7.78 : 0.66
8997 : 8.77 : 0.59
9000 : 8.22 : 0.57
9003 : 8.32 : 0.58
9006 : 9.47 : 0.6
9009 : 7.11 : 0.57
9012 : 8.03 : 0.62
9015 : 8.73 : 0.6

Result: 1.7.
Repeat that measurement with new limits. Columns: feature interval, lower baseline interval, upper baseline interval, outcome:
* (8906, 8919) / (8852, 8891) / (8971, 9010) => -0.16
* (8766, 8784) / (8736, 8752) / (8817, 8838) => -1.21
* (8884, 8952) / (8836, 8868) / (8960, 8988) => 1.23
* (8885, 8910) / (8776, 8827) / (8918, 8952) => -1.12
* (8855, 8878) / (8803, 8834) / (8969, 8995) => 1.82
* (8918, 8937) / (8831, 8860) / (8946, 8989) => 1.03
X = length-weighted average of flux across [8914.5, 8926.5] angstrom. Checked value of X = 8.34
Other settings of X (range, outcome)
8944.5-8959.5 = 8.76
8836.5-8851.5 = 8.9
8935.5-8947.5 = 8.71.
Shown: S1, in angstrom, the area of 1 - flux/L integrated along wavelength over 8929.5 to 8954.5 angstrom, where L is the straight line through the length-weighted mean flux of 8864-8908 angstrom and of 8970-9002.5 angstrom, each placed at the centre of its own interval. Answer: 0.4 angstrom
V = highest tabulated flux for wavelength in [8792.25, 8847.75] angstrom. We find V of 9.81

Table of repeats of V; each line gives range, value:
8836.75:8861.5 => 9.56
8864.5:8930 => 9.47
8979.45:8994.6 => 9.74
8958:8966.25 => 9.29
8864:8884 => 8.95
